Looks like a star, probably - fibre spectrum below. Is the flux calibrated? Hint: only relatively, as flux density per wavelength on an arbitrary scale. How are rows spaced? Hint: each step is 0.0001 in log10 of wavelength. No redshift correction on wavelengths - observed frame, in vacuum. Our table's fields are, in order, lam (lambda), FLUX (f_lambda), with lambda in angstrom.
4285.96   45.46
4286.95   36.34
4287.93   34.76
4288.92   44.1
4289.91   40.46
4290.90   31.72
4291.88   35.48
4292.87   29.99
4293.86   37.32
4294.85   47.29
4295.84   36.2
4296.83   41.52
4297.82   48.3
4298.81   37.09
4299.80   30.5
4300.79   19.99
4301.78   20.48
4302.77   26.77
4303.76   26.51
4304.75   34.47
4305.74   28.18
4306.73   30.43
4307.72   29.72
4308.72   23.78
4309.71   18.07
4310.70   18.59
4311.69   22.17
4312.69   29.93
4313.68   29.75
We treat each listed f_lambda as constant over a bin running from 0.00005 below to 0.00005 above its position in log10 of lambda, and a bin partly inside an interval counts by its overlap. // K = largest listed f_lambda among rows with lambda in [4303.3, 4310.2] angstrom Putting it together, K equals 34.47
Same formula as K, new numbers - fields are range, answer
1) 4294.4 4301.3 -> 48.3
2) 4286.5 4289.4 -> 44.1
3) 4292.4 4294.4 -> 37.32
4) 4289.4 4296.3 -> 47.29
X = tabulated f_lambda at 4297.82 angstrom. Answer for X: 48.3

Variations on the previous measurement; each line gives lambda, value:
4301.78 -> 20.48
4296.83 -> 41.52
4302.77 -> 26.77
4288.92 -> 44.1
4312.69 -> 29.93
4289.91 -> 40.46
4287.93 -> 34.76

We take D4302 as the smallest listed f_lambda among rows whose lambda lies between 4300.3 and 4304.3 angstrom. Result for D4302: 19.99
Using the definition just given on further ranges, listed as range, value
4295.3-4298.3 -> 36.2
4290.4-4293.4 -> 29.99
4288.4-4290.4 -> 40.46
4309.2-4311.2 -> 18.07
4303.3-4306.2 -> 26.51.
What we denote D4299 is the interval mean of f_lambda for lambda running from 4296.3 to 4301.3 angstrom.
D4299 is 35.4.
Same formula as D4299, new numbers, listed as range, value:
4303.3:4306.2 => 29.8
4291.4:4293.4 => 32.7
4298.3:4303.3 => 27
